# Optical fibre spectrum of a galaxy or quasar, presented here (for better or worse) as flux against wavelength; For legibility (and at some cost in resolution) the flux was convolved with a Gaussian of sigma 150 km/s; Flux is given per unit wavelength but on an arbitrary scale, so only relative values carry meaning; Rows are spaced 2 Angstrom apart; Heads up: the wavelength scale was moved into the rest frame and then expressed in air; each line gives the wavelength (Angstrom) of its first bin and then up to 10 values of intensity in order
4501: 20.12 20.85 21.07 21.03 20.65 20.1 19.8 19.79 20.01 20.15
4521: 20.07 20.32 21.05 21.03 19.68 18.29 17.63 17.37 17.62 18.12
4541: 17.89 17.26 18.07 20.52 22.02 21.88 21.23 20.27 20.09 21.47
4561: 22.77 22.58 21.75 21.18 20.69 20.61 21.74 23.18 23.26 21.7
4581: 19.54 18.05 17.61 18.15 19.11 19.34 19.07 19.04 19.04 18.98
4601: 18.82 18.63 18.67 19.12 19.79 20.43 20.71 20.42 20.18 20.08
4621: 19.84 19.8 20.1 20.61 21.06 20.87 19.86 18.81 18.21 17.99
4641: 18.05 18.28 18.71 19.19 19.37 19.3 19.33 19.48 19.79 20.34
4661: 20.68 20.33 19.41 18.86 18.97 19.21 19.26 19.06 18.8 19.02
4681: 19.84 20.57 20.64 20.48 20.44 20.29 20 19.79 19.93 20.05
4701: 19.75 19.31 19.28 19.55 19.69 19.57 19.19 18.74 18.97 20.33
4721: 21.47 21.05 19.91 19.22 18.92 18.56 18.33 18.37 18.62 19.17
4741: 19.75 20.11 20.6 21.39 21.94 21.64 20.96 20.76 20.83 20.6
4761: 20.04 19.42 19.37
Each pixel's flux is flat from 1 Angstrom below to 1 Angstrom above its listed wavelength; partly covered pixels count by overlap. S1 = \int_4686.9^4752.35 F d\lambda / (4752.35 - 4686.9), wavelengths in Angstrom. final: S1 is 19.8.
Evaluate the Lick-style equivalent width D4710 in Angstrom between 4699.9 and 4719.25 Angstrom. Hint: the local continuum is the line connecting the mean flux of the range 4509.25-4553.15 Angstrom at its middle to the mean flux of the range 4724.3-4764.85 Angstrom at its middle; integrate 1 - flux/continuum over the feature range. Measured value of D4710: 0.5 Angstrom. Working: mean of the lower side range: 19.5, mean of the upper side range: 19.9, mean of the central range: 19.4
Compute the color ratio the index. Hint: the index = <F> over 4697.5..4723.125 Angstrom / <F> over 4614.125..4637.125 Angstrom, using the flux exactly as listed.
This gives 1.0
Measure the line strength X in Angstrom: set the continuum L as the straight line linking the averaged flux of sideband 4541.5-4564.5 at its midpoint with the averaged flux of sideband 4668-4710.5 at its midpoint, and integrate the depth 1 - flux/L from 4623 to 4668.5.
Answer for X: 1.2 Angstrom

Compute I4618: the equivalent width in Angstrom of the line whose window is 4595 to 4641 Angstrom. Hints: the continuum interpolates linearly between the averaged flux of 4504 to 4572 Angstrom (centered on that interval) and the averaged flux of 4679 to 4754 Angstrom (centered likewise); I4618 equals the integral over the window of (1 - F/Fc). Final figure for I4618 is 0.98 Angstrom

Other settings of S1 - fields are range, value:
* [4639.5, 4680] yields 19.3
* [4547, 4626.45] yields 20.3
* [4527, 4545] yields 18.2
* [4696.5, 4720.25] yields 19.5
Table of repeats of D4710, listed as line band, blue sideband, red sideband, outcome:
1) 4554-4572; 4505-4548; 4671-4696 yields -1.6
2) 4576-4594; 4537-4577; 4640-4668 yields 0.7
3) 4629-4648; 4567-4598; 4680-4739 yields 0.8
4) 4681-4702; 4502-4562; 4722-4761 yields -0.2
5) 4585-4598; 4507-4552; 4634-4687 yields 0.4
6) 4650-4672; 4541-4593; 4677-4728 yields 0.5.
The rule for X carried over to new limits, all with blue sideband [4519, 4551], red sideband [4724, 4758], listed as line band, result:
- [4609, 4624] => -0.5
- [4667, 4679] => 0.4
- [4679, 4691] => -0.3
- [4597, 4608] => 0.3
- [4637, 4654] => 0.8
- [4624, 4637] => -0.3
